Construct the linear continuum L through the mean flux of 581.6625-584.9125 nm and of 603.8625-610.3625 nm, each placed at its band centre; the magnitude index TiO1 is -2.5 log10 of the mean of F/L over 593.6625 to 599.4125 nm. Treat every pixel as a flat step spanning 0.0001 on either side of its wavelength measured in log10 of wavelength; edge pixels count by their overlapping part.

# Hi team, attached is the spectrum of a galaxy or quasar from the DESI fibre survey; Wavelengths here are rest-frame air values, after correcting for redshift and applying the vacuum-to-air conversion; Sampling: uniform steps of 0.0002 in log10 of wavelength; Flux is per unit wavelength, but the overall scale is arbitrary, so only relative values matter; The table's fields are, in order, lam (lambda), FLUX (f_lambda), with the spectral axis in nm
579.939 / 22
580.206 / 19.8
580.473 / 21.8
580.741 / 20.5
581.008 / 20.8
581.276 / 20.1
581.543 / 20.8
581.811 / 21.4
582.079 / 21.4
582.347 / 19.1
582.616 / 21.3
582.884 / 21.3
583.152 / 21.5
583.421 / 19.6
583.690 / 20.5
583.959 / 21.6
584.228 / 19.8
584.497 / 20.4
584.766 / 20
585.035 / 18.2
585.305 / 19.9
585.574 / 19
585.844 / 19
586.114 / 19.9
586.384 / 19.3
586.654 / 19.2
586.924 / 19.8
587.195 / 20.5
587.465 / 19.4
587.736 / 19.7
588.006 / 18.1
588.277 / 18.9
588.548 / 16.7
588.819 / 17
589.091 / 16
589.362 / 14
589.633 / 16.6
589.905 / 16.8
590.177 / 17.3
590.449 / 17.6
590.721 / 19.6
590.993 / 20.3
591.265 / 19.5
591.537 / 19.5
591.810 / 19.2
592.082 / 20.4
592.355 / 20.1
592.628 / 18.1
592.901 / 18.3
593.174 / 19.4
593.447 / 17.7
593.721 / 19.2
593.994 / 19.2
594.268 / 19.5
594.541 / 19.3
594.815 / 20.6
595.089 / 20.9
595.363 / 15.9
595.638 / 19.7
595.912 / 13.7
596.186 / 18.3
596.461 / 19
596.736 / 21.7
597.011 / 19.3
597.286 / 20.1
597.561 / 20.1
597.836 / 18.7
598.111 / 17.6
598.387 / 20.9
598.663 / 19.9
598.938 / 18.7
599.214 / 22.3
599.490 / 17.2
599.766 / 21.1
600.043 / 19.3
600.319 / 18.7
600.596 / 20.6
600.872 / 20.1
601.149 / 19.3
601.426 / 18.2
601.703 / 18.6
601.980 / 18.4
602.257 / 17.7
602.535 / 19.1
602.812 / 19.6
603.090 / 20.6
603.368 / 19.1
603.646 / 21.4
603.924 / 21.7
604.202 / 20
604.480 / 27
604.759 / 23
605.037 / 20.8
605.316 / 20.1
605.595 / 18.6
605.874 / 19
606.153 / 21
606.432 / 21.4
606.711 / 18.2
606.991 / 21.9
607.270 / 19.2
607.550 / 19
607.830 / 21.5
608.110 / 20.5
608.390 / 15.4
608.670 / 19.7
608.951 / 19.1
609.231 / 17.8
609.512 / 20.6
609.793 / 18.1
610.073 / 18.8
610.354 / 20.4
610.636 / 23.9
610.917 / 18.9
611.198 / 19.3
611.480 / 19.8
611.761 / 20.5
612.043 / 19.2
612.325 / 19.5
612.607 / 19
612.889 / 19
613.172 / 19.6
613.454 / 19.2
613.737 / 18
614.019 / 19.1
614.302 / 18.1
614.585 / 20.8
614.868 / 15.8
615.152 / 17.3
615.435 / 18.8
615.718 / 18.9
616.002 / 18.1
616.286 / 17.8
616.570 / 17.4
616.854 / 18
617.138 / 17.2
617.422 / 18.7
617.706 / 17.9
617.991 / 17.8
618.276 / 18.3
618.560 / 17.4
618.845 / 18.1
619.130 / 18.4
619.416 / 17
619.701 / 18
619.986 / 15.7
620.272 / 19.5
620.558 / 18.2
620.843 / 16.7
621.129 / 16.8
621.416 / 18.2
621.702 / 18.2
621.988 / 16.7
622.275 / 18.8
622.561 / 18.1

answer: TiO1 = 0.06 mag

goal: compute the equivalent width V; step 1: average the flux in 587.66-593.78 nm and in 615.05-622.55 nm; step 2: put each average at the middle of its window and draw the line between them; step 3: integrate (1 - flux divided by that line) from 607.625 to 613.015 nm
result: -0.47 nm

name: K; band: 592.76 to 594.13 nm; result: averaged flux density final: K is 18.8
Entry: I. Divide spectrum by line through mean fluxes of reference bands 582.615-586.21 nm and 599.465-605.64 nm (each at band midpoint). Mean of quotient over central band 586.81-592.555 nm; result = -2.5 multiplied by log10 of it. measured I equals 0.09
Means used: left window 20.1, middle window 18.4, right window 20.1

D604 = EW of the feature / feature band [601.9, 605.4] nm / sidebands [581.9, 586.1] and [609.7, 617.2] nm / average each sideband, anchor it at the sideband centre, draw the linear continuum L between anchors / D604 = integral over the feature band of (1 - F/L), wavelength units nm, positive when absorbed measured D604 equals -0.25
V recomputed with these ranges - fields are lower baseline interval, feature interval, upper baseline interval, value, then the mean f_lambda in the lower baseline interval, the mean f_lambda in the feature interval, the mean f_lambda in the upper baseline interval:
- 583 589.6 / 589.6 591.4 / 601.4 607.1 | 0.09 nm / 19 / 18.3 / 20.3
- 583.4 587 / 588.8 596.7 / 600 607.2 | 0.58 nm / 19.7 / 18.4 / 20.1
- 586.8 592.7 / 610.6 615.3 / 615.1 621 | -0.30 nm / 18.4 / 19.1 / 17.9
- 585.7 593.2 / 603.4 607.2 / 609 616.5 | -0.42 nm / 18.6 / 21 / 19.1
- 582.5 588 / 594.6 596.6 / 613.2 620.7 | 0.10 nm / 19.9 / 18.3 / 18.1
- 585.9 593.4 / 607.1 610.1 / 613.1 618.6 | -0.13 nm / 18.6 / 19.1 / 18.2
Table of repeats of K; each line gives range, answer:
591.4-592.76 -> 19.5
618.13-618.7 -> 17.9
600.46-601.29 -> 20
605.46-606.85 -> 19.7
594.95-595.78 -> 18.8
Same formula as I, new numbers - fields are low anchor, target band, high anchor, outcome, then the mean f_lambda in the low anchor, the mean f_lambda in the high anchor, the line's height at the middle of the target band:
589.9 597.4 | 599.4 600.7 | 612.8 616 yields -0.03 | 19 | 18.6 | 18.8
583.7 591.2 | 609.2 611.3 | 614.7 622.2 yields -0.11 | 18.7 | 17.7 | 18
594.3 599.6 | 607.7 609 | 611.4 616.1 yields -0.02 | 19.2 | 18.9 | 19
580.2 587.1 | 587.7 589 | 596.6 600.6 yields 0.13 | 20.2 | 19.7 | 20.1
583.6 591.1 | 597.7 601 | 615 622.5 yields -0.07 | 18.7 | 17.8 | 18.4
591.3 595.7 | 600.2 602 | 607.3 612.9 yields 0.01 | 19.2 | 19.5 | 19.3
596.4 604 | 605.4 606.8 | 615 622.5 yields -0.04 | 19.6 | 17.8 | 19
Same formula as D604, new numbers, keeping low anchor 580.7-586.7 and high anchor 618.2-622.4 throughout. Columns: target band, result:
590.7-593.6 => 0.05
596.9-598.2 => 0.00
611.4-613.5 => -0.14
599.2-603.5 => -0.06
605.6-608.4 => -0.19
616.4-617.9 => 0.01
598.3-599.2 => -0.04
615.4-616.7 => -0.01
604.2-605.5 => -0.24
